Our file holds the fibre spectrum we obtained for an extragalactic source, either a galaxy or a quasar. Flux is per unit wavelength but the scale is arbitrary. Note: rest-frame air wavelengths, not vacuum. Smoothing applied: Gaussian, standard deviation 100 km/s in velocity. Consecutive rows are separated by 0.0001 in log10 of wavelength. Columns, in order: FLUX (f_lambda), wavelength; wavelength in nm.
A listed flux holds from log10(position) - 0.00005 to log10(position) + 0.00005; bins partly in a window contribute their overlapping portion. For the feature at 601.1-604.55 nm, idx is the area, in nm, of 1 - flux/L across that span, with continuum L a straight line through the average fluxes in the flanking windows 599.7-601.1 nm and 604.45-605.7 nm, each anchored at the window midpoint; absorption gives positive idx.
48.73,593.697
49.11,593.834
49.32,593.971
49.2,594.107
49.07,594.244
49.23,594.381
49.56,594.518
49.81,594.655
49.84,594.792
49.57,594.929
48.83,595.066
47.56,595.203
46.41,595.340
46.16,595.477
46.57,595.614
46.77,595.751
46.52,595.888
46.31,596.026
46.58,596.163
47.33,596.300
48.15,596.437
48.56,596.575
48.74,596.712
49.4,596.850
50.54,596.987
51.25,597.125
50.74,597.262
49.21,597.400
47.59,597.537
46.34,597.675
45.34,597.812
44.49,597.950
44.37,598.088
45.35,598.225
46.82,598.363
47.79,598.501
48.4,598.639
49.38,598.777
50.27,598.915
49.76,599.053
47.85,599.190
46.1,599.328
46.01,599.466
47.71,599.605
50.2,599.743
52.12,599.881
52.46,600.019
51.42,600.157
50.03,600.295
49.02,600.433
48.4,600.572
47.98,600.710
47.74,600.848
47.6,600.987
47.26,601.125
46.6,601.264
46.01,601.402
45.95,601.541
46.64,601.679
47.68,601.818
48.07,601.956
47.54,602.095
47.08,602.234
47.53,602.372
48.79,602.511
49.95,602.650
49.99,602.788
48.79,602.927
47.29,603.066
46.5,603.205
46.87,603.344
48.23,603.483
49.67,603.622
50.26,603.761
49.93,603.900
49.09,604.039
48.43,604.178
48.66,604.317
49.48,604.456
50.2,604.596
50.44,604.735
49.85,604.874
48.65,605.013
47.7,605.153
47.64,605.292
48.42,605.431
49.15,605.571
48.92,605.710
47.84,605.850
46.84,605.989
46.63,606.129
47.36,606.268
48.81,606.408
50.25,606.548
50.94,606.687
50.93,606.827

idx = 0.08 nm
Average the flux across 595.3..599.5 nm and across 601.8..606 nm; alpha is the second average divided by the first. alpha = 1.0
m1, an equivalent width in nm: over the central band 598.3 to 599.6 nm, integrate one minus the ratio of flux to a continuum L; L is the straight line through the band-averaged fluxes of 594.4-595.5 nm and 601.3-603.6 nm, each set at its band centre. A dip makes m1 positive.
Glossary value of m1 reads 0.00 nm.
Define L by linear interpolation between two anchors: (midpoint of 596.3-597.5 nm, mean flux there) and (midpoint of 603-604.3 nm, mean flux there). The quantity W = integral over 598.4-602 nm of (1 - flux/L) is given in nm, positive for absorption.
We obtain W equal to 0.04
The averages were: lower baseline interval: 49.4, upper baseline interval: 48.5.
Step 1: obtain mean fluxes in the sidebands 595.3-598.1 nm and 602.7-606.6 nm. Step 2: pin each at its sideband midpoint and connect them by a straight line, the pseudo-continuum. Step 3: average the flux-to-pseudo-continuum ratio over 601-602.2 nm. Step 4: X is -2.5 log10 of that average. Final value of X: 0.03 mag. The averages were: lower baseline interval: 47.6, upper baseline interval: 48.6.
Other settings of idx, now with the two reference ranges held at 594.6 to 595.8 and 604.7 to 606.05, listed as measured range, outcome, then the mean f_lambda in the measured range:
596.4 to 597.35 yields -0.03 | 49.6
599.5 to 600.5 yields -0.04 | 50.3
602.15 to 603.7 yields 0.00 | 48.2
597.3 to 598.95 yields 0.03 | 47.1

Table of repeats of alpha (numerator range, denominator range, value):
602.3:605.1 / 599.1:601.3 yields 1.00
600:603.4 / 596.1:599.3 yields 1.00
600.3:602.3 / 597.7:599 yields 1.01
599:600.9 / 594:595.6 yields 1.01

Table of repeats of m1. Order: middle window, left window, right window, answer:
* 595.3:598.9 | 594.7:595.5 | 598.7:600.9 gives 0.080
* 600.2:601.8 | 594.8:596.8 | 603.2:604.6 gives 0.025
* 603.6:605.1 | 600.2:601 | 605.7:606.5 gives -0.047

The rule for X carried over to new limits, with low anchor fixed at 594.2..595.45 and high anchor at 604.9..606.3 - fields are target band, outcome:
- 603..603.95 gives 0.00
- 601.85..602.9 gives 0.00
